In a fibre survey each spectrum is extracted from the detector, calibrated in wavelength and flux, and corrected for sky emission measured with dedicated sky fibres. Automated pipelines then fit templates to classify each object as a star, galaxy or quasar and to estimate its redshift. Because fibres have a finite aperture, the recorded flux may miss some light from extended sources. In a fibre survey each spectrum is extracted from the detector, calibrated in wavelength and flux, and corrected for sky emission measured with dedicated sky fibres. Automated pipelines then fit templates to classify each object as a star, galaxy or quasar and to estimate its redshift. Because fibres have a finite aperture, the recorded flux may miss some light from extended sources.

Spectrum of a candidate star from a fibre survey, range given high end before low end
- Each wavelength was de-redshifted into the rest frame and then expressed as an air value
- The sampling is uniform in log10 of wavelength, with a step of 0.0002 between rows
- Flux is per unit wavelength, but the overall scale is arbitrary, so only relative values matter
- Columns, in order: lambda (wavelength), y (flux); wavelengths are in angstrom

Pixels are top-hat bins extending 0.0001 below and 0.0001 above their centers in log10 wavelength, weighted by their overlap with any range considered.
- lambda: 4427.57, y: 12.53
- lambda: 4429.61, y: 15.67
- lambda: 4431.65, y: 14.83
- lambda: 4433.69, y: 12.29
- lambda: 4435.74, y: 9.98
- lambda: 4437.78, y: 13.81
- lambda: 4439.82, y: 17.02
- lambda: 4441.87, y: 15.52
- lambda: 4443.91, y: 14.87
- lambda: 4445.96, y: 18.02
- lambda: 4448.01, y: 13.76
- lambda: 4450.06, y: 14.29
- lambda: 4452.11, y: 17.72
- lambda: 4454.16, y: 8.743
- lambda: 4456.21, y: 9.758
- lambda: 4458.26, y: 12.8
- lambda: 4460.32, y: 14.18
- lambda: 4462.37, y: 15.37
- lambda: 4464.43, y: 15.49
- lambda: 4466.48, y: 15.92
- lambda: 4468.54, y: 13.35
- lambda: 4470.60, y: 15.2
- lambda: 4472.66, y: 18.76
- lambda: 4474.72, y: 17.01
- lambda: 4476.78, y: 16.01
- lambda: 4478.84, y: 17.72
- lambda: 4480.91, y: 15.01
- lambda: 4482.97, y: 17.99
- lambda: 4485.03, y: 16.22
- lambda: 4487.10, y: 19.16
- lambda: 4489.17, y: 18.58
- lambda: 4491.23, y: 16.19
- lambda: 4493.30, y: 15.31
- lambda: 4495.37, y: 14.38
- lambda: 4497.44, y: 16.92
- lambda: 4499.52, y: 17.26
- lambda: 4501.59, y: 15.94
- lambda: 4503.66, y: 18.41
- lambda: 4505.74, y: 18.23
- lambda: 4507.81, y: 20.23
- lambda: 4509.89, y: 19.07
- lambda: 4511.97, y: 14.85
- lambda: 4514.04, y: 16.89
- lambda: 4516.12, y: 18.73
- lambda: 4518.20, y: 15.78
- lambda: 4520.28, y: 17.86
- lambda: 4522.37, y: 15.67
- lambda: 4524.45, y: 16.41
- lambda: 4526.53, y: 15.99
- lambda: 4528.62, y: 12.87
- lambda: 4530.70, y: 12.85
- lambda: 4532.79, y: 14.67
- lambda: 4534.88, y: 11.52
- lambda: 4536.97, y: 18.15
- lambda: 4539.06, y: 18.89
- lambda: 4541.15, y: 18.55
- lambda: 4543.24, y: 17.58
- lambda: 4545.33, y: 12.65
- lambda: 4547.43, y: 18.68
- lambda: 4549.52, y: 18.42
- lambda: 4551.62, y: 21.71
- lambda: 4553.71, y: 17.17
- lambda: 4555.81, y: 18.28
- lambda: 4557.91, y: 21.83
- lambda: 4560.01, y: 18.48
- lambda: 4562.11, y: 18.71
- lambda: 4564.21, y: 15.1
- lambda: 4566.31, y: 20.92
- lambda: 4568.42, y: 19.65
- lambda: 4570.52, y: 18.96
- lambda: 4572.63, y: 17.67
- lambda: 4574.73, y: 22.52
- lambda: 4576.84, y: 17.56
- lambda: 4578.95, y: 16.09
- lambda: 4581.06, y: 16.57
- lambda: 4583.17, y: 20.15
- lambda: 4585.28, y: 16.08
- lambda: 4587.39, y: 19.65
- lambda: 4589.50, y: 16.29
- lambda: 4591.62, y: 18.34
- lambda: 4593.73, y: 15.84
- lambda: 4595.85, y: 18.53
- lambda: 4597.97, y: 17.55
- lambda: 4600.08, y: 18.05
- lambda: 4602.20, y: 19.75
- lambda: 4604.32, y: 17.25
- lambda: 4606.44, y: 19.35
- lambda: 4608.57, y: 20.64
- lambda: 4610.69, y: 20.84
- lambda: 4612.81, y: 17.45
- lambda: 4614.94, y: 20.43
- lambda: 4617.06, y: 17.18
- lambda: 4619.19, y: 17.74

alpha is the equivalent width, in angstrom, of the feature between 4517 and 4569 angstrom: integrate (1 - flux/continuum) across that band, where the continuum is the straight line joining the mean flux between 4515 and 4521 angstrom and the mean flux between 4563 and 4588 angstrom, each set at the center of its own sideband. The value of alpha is 2.2 angstrom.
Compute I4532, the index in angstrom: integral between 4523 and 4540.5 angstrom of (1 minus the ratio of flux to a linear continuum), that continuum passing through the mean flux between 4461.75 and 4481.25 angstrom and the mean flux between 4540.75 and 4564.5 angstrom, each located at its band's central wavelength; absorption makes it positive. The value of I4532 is 2.36 angstrom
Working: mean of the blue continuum 16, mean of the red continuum 18.2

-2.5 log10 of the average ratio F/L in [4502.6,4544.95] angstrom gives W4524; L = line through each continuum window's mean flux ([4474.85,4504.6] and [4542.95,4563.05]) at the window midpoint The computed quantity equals 0.07 mag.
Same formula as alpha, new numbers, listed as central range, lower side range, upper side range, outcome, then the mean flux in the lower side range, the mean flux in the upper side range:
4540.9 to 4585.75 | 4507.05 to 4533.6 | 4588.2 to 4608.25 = -3.0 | 16.3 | 18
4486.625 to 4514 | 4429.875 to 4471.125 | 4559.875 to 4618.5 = -2.7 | 14.2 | 18.4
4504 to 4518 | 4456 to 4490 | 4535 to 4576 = -0.7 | 15.9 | 18.5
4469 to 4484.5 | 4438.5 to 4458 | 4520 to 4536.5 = -2.4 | 14.3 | 14.7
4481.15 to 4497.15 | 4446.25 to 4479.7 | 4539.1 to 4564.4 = -0.9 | 14.8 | 18.2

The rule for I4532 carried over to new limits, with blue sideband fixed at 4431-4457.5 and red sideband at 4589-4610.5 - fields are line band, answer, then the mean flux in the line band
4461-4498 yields -3.6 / 16.3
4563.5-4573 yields -0.7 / 18.6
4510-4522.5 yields -0.8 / 16.9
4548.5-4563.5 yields -1.8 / 19.1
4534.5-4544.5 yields -0.4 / 17.2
